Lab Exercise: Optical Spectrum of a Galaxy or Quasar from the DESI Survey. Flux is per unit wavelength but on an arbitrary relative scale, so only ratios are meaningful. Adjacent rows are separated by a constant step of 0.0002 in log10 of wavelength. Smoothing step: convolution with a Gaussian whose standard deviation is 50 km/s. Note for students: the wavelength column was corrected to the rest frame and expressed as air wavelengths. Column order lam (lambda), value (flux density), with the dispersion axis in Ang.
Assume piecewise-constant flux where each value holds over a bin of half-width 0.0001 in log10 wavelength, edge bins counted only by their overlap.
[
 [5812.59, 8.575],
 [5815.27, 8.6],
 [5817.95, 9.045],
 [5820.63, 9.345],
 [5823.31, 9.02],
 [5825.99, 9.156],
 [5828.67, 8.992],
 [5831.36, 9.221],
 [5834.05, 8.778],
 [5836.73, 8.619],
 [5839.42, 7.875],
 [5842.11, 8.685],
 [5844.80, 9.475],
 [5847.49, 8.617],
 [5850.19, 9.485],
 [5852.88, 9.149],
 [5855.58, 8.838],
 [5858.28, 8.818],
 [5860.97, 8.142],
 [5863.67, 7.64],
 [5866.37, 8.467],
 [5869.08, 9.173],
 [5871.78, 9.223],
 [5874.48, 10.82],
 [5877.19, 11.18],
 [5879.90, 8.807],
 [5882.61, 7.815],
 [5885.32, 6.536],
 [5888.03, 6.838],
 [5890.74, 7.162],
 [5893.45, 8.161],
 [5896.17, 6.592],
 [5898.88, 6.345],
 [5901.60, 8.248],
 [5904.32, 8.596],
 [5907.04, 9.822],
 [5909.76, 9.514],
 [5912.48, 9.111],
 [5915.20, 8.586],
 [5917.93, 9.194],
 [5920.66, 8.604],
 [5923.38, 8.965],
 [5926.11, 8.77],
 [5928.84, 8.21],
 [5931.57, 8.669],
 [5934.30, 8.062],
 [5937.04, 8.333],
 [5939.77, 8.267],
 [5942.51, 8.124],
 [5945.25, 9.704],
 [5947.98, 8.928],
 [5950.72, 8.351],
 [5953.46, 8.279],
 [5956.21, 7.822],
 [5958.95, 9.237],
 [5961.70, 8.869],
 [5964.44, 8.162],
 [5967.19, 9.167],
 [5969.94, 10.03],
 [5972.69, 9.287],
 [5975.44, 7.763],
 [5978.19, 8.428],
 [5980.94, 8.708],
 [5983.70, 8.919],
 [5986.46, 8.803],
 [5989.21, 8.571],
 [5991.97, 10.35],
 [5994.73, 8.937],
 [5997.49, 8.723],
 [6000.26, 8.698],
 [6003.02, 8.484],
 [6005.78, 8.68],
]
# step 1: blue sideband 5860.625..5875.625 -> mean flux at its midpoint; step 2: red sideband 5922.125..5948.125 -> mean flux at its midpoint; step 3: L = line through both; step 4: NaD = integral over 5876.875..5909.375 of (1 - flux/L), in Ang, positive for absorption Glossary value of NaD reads 3.2 Ang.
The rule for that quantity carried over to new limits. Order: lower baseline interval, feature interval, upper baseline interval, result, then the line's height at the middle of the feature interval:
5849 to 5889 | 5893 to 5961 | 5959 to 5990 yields 2.1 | 8.78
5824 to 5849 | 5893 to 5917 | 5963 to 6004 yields 1.4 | 8.85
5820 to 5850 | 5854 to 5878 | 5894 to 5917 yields -1.2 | 8.66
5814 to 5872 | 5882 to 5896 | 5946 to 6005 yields 2.5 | 8.82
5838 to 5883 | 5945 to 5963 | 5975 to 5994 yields 0.4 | 8.88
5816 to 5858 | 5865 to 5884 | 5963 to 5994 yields -0.9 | 8.94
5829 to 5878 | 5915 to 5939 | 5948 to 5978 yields 0.5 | 8.79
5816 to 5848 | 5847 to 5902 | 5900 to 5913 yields 3.6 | 8.96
